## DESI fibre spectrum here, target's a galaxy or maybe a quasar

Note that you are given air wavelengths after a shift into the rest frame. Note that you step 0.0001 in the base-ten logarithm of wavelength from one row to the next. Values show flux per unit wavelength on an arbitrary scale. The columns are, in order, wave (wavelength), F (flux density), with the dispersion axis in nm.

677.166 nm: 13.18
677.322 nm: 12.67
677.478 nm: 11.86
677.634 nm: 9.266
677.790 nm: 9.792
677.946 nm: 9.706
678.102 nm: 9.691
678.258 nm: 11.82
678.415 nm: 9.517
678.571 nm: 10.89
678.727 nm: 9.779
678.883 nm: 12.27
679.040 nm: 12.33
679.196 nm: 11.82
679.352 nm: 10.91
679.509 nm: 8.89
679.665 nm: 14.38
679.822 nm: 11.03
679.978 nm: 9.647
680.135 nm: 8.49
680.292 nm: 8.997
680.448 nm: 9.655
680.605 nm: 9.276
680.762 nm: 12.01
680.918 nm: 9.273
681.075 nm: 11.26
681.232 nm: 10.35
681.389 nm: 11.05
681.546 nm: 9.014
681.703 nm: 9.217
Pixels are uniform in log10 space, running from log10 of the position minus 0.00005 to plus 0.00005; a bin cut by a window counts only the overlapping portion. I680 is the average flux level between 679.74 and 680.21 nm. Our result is 9.76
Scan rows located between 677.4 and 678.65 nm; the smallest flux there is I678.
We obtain 9.266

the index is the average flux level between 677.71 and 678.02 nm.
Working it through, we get 9.75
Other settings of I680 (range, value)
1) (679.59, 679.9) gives 12.7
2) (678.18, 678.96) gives 10.9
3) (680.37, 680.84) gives 10.3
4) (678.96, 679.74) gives 11.7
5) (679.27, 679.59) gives 9.98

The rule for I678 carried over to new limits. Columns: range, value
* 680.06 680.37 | 8.49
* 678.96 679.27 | 11.82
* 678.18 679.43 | 9.517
